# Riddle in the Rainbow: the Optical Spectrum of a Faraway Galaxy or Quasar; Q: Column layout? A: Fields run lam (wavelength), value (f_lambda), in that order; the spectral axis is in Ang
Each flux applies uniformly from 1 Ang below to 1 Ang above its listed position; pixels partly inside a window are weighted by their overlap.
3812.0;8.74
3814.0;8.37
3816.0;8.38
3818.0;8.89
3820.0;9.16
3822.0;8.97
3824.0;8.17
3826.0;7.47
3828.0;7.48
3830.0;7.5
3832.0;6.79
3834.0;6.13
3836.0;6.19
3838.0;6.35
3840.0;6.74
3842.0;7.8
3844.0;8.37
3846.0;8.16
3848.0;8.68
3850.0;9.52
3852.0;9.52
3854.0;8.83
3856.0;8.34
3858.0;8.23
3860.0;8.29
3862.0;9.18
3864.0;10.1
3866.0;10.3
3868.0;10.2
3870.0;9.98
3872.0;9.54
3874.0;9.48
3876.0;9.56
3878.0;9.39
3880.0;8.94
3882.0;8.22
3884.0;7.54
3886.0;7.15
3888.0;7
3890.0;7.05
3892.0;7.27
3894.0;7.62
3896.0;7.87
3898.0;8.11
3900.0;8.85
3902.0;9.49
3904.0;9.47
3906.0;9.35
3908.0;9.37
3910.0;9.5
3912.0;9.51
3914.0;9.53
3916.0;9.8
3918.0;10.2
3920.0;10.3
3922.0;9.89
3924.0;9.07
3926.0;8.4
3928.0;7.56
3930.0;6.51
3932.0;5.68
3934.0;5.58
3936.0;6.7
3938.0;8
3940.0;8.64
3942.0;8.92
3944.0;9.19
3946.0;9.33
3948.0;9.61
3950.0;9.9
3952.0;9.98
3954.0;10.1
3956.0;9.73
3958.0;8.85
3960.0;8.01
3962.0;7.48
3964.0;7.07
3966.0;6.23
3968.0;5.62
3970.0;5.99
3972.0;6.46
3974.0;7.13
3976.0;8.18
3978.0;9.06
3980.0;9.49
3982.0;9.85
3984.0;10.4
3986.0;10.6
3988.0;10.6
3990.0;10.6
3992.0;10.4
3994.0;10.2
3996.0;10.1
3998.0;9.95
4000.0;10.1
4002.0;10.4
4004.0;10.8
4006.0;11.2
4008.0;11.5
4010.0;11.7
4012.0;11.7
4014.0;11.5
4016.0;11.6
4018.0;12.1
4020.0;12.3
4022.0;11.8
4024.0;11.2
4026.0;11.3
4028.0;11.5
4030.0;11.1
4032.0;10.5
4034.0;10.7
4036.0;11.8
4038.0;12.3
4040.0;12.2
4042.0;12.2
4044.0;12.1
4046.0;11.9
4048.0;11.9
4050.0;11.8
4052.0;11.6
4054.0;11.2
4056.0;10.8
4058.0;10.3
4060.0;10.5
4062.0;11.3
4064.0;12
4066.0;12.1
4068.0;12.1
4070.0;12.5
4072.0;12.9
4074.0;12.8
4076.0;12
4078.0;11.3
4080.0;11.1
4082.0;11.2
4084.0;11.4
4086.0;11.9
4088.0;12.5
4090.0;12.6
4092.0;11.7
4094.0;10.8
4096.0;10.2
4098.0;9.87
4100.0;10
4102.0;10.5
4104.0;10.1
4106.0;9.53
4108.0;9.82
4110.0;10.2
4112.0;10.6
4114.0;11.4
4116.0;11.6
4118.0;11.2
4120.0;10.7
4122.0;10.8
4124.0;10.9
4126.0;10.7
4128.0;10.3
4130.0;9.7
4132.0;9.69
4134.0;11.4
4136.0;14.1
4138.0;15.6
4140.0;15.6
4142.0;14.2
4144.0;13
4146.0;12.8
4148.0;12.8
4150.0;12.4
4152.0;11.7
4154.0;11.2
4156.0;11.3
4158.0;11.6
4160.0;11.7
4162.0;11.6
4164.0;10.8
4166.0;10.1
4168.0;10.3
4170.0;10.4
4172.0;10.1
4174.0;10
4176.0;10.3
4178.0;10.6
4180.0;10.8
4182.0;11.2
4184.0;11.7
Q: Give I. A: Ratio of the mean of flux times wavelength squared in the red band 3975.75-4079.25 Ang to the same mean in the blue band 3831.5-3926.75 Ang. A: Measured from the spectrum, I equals 1.40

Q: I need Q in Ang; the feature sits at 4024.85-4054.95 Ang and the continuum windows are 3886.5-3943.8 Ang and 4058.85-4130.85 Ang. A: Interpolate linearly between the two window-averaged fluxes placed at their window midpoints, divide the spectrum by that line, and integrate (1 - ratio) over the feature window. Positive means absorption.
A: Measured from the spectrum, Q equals -3.82 Ang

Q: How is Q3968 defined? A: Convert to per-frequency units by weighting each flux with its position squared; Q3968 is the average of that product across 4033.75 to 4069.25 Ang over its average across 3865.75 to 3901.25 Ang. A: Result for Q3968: 1.48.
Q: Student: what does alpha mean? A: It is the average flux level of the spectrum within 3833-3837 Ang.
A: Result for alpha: 6.16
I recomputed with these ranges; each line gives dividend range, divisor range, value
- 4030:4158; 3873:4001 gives 1.44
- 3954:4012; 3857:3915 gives 1.10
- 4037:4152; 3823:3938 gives 1.54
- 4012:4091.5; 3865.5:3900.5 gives 1.49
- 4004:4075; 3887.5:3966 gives 1.44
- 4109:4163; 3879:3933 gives 1.56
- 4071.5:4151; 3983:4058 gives 1.08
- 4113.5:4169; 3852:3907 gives 1.54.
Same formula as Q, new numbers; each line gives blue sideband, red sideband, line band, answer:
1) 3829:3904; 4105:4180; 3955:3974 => 4.3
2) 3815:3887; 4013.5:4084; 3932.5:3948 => 2.8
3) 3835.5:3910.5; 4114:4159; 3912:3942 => 3.0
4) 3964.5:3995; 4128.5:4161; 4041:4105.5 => -4.2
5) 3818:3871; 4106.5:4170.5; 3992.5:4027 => -3.3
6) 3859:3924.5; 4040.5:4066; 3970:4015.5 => 2.5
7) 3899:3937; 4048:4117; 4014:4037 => -2.4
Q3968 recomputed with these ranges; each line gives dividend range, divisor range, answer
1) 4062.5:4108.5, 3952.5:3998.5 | 1.36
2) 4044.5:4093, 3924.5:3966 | 1.52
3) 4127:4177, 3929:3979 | 1.63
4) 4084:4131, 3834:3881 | 1.40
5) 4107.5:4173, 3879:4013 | 1.43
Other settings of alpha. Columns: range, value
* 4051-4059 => 11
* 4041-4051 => 12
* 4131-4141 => 13.3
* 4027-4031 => 11.3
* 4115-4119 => 11.4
